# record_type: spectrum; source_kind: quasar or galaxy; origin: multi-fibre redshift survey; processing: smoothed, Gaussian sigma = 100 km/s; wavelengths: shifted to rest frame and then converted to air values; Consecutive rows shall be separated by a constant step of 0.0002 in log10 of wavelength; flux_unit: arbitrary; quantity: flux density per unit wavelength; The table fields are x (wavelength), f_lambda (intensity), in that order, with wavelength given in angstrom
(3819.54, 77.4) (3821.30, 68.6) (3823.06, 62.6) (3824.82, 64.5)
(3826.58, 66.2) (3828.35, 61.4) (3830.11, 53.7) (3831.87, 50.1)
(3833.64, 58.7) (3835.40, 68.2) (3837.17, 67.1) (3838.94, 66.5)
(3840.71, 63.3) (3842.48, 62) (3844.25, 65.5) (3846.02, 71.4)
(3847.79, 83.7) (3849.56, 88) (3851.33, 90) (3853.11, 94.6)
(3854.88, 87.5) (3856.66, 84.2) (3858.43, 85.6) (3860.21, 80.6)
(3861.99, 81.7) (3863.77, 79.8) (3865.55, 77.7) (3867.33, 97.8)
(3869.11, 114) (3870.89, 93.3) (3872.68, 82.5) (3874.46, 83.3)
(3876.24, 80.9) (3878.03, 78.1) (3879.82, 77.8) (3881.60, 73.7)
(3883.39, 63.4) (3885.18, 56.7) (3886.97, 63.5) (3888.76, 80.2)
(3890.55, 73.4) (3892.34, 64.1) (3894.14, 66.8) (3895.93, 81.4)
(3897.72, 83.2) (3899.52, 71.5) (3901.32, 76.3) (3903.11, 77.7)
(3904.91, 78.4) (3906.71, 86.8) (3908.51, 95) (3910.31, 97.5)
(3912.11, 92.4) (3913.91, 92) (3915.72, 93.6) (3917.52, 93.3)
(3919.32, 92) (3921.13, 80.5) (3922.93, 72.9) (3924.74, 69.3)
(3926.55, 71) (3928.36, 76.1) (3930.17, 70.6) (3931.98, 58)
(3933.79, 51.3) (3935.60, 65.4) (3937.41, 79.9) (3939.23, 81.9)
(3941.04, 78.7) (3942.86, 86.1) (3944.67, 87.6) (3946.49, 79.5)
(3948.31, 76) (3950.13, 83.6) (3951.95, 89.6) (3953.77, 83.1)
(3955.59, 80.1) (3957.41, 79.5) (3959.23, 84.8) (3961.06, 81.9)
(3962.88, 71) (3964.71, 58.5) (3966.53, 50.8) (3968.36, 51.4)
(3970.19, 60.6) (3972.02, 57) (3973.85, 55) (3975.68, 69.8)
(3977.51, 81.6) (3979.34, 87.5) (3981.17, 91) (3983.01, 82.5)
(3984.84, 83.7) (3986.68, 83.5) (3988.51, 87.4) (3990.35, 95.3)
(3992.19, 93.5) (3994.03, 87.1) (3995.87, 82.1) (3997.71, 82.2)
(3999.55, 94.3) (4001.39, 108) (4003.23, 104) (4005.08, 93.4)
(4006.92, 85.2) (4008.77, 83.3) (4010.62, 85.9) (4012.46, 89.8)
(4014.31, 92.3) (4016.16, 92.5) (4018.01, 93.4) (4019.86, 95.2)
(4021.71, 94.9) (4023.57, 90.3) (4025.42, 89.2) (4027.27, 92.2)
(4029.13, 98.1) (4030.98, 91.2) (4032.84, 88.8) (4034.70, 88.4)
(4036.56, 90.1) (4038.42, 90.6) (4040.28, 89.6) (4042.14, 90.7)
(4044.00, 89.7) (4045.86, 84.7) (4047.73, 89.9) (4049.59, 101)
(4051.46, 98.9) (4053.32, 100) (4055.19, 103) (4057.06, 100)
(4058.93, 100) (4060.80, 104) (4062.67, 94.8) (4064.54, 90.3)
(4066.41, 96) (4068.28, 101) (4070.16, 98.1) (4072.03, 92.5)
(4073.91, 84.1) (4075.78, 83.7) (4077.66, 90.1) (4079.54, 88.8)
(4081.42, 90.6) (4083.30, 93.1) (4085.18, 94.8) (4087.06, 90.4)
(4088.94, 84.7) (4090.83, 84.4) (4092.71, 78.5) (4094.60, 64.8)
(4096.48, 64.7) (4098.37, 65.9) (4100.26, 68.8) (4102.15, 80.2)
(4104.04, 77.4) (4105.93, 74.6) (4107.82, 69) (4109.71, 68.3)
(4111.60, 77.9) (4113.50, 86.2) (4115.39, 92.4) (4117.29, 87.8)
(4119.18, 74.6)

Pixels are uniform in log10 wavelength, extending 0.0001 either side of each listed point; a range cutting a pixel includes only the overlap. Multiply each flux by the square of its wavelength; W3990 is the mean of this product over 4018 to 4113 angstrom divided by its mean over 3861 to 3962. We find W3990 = 1.19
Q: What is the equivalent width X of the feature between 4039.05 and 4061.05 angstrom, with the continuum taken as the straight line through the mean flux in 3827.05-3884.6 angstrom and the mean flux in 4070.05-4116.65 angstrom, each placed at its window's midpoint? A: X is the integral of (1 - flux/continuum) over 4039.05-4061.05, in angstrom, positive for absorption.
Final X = -4.1 angstrom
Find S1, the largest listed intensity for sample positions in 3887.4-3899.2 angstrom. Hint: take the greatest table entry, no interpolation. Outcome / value 83.2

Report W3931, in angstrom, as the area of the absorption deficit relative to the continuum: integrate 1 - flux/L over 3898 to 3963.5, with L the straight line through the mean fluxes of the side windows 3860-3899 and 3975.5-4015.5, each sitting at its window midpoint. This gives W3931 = 2.3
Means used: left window 78.7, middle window 80.2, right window 88.7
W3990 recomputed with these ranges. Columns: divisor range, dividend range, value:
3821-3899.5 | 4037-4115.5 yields 1.30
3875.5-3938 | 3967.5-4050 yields 1.19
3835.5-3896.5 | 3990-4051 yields 1.27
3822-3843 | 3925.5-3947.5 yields 1.26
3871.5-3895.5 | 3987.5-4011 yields 1.32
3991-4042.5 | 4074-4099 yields 0.94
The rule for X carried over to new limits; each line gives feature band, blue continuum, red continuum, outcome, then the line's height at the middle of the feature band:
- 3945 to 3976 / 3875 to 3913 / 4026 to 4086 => 4.5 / 83.8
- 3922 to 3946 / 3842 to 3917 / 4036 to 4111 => 2.9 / 83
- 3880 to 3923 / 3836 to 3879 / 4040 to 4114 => 1.6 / 82.6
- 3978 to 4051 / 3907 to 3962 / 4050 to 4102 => -4.4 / 85.5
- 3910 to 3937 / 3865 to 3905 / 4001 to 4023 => 1.4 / 82.5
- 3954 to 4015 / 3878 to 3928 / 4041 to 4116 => 1.2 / 82.6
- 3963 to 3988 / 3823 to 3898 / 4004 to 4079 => 4.6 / 86.3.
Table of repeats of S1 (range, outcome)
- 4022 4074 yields 104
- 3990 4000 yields 95.3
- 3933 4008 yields 108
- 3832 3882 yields 114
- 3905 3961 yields 97.5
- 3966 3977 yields 69.8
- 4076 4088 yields 94.8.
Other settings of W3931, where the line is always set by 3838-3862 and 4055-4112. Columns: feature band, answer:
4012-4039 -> -2.6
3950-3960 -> -0.2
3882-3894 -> 1.9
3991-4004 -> -1.6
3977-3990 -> -0.5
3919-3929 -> 0.6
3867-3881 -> -1.5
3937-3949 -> 0.0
